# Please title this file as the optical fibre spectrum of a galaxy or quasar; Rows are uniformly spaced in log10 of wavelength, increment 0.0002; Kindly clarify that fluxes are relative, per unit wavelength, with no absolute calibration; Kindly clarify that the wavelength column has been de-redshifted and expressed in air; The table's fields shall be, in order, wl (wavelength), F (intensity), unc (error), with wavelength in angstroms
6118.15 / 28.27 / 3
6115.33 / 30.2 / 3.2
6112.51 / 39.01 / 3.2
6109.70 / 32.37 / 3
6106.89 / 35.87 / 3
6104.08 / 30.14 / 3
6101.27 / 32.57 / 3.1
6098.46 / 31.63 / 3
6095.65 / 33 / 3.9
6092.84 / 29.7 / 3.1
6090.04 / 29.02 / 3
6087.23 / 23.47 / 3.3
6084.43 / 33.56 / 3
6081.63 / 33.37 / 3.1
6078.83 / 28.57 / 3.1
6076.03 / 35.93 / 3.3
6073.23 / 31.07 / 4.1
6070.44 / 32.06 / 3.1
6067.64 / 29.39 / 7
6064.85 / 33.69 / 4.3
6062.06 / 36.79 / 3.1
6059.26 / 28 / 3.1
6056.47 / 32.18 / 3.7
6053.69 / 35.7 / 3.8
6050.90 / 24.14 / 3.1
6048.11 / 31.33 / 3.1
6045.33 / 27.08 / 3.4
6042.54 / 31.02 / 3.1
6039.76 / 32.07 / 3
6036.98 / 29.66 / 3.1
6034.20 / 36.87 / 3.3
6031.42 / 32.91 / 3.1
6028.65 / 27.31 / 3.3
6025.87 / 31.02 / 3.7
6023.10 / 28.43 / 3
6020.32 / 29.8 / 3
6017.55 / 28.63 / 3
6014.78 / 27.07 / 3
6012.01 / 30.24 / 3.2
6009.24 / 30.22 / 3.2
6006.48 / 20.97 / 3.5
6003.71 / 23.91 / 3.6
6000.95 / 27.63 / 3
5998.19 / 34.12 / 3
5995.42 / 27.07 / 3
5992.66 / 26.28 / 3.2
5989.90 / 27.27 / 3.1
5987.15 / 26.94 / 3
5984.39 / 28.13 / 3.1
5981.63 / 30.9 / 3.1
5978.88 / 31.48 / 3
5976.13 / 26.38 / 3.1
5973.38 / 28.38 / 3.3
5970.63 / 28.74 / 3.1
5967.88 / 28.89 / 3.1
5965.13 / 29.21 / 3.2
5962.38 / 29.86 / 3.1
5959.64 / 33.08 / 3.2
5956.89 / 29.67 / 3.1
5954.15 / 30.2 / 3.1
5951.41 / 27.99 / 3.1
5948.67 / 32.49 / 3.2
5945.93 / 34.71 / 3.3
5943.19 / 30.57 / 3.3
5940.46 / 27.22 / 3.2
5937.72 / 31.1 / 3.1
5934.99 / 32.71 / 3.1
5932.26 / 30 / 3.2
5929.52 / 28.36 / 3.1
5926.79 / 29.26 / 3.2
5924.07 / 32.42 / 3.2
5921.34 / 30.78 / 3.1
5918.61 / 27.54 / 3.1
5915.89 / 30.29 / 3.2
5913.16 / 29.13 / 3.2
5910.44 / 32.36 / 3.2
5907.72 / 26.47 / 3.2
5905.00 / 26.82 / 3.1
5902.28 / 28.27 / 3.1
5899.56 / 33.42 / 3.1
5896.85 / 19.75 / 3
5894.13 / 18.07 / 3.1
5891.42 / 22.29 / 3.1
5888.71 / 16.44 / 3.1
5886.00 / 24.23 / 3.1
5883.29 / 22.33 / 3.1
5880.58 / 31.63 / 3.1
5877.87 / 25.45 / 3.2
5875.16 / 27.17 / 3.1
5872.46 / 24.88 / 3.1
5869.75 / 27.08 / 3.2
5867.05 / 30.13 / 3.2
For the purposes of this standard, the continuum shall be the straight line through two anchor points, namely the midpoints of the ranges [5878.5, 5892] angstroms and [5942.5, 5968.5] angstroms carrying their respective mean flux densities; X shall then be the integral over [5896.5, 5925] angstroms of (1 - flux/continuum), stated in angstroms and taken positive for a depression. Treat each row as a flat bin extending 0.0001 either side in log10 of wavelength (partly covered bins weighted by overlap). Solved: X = -3.2 angstroms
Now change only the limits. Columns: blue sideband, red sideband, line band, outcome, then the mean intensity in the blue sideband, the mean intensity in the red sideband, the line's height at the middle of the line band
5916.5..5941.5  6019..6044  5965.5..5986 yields 1.0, 30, 31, 30.4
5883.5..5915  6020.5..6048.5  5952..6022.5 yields 0.3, 25.2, 30.7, 28.8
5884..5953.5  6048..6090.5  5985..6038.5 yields 2.2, 28.1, 31.2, 30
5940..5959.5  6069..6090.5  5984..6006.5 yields 2.6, 30.7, 31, 30.8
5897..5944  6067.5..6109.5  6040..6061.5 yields 0.5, 29.5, 31.4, 31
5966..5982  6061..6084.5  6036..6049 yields 0.5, 29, 32.6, 31.5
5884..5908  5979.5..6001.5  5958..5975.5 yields -1.3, 23.8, 28.7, 27.5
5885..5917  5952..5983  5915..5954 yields -3.9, 25.6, 29.7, 27.7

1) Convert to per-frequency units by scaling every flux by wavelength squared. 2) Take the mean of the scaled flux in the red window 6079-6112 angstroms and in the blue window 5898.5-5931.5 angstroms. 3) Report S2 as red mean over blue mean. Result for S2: 1.1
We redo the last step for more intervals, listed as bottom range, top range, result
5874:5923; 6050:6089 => 1.26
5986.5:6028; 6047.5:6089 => 1.14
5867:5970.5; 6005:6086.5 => 1.13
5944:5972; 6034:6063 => 1.05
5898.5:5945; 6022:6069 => 1.09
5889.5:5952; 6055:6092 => 1.15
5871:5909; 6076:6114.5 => 1.38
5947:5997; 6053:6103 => 1.12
